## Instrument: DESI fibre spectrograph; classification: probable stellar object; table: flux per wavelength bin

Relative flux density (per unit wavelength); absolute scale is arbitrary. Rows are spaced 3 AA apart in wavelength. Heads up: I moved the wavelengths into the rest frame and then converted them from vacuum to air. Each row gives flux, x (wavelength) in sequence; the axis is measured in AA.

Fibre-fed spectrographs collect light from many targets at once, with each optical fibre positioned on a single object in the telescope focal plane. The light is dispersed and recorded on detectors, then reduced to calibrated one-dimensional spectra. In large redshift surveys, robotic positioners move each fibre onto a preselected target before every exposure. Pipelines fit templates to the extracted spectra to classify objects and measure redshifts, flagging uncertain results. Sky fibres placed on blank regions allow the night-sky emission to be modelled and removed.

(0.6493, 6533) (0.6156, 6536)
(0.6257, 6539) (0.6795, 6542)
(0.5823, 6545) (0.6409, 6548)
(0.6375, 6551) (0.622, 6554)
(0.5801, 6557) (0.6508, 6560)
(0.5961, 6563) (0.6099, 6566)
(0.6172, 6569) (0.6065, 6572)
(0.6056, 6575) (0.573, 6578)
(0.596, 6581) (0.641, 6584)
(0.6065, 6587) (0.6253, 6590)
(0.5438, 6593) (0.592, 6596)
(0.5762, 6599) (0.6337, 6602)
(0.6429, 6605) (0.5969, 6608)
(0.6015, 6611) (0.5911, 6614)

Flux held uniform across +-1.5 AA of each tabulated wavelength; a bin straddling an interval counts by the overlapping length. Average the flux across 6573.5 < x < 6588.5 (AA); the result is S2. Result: 0.604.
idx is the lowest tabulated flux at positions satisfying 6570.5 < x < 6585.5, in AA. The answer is 0.573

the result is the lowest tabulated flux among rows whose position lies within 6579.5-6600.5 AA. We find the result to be 0.5438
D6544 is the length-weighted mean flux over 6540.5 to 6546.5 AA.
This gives 0.631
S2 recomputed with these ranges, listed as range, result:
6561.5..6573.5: 0.607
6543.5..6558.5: 0.613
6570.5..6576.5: 0.606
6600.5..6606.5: 0.638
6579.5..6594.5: 0.603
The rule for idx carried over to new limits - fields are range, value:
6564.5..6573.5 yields 0.6065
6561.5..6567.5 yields 0.5961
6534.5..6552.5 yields 0.5823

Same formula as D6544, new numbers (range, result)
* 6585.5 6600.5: 0.589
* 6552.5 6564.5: 0.612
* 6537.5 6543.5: 0.653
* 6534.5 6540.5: 0.621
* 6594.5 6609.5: 0.608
